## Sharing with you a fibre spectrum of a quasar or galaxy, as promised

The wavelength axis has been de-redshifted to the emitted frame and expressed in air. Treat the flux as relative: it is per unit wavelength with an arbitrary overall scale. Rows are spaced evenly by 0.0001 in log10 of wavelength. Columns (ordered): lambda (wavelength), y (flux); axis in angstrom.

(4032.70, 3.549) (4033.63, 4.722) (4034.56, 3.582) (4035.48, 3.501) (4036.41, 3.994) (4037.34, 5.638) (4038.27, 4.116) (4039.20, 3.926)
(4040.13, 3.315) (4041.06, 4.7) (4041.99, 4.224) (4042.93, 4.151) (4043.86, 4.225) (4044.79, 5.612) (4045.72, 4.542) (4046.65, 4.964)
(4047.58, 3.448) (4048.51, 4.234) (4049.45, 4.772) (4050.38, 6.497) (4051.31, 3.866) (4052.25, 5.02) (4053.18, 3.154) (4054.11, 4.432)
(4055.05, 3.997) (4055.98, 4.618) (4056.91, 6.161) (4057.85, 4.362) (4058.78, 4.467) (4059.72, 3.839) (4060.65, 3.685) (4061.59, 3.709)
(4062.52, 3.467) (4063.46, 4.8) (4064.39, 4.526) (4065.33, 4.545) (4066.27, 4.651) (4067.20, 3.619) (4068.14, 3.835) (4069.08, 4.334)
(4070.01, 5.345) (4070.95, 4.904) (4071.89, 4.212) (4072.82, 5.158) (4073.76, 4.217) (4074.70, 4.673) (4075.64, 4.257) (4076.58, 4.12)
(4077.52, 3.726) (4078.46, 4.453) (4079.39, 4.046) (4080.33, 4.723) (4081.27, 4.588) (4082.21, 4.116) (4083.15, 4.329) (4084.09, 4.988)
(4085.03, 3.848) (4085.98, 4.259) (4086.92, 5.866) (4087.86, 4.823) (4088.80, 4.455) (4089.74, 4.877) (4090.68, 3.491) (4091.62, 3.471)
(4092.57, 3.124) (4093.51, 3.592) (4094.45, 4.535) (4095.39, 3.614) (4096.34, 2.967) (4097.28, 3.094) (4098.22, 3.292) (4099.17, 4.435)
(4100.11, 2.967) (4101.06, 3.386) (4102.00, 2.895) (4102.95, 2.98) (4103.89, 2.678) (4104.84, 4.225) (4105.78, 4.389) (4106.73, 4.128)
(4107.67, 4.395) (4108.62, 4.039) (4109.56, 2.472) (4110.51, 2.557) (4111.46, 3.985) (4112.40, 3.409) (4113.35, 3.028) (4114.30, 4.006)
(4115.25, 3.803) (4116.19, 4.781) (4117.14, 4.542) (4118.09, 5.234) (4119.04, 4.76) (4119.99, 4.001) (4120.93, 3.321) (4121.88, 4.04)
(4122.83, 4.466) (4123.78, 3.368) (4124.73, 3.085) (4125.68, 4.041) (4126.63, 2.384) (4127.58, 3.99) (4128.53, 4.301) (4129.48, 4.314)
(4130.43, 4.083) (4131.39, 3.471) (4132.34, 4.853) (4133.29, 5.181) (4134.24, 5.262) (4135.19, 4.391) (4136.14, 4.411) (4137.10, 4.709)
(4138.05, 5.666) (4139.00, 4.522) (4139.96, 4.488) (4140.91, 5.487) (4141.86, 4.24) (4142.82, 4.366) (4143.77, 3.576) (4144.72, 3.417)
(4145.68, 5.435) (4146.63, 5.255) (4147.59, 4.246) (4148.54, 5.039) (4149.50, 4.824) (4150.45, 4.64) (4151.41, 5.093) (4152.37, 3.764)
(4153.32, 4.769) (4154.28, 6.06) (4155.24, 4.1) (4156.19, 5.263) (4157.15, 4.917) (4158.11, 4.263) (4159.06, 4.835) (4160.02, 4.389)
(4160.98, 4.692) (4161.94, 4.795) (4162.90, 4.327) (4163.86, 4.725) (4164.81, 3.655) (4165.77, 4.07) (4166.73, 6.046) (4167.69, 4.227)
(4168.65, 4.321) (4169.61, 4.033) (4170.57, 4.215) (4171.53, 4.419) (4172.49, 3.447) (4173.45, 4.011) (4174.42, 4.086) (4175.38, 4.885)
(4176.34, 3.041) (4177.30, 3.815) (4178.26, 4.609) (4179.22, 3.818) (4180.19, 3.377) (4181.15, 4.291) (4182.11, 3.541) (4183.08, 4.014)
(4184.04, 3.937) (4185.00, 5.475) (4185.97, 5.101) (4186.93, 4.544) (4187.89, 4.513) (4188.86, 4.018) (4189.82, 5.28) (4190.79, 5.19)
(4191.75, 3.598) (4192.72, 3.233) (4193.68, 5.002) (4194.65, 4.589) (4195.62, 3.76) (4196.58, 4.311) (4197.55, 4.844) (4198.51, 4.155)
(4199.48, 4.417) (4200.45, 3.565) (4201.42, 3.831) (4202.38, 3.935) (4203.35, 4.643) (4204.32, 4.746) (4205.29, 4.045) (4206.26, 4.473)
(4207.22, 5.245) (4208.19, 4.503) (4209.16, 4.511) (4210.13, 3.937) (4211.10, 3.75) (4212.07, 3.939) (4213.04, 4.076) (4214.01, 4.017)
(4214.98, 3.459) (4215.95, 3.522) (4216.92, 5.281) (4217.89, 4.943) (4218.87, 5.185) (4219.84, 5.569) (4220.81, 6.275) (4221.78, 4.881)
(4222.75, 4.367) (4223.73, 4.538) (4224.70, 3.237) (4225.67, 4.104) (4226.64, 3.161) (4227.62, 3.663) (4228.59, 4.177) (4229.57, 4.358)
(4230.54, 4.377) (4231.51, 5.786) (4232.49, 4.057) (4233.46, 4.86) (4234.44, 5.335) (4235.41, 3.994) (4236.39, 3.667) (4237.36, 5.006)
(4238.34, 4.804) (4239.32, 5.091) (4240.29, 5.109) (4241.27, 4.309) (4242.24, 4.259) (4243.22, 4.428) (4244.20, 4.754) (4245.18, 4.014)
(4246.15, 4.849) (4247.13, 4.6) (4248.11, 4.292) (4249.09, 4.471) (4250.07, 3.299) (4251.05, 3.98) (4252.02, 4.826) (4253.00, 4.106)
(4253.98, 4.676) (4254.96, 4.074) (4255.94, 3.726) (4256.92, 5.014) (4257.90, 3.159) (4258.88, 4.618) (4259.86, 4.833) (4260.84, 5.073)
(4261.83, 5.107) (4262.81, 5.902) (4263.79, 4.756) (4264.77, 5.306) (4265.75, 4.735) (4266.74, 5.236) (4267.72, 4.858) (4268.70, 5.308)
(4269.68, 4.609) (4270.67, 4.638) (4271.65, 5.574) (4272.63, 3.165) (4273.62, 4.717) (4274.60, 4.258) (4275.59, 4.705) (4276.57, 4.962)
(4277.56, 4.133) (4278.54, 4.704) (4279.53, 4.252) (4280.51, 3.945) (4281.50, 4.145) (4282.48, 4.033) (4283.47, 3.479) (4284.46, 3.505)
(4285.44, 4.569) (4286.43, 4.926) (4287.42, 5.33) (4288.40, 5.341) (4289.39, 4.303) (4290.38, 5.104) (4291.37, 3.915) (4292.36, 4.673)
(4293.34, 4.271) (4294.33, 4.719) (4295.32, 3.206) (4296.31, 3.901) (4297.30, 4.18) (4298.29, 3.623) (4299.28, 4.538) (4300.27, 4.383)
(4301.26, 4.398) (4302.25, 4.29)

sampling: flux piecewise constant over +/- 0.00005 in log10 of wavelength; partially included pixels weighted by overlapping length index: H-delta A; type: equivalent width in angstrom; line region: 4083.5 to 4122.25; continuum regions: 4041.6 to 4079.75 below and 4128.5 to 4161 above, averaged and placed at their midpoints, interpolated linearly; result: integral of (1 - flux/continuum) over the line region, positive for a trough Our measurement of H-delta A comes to 5.6 angstrom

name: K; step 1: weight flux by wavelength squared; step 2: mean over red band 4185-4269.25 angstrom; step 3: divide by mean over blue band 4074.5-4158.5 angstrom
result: 1.13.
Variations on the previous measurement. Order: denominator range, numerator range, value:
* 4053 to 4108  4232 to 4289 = 1.20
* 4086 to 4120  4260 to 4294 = 1.31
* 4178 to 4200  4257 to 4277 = 1.15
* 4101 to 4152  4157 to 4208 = 1.07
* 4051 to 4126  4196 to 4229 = 1.13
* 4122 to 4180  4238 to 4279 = 1.10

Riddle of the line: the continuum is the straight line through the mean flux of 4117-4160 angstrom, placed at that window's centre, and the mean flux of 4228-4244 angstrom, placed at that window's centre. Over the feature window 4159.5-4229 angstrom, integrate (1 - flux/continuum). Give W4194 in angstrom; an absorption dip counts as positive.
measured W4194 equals 3.4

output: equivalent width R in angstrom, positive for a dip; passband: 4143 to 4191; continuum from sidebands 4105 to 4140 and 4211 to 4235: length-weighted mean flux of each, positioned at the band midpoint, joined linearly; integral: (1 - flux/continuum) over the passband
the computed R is -2.1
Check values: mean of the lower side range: 4.1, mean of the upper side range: 4.45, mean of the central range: 4.44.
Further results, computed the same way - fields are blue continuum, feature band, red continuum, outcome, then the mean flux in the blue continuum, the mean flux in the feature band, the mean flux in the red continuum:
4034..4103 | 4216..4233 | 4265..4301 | -0.66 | 4.23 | 4.56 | 4.45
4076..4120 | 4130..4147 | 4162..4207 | -2.06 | 3.95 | 4.6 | 4.28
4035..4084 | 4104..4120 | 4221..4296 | 1.65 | 4.39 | 3.95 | 4.48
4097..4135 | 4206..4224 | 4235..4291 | -1.00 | 3.85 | 4.55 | 4.54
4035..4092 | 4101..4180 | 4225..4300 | 3.34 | 4.39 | 4.23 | 4.46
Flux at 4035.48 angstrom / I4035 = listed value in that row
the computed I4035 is 3.501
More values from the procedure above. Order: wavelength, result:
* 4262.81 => 5.902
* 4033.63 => 4.722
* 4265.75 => 4.735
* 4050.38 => 6.497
